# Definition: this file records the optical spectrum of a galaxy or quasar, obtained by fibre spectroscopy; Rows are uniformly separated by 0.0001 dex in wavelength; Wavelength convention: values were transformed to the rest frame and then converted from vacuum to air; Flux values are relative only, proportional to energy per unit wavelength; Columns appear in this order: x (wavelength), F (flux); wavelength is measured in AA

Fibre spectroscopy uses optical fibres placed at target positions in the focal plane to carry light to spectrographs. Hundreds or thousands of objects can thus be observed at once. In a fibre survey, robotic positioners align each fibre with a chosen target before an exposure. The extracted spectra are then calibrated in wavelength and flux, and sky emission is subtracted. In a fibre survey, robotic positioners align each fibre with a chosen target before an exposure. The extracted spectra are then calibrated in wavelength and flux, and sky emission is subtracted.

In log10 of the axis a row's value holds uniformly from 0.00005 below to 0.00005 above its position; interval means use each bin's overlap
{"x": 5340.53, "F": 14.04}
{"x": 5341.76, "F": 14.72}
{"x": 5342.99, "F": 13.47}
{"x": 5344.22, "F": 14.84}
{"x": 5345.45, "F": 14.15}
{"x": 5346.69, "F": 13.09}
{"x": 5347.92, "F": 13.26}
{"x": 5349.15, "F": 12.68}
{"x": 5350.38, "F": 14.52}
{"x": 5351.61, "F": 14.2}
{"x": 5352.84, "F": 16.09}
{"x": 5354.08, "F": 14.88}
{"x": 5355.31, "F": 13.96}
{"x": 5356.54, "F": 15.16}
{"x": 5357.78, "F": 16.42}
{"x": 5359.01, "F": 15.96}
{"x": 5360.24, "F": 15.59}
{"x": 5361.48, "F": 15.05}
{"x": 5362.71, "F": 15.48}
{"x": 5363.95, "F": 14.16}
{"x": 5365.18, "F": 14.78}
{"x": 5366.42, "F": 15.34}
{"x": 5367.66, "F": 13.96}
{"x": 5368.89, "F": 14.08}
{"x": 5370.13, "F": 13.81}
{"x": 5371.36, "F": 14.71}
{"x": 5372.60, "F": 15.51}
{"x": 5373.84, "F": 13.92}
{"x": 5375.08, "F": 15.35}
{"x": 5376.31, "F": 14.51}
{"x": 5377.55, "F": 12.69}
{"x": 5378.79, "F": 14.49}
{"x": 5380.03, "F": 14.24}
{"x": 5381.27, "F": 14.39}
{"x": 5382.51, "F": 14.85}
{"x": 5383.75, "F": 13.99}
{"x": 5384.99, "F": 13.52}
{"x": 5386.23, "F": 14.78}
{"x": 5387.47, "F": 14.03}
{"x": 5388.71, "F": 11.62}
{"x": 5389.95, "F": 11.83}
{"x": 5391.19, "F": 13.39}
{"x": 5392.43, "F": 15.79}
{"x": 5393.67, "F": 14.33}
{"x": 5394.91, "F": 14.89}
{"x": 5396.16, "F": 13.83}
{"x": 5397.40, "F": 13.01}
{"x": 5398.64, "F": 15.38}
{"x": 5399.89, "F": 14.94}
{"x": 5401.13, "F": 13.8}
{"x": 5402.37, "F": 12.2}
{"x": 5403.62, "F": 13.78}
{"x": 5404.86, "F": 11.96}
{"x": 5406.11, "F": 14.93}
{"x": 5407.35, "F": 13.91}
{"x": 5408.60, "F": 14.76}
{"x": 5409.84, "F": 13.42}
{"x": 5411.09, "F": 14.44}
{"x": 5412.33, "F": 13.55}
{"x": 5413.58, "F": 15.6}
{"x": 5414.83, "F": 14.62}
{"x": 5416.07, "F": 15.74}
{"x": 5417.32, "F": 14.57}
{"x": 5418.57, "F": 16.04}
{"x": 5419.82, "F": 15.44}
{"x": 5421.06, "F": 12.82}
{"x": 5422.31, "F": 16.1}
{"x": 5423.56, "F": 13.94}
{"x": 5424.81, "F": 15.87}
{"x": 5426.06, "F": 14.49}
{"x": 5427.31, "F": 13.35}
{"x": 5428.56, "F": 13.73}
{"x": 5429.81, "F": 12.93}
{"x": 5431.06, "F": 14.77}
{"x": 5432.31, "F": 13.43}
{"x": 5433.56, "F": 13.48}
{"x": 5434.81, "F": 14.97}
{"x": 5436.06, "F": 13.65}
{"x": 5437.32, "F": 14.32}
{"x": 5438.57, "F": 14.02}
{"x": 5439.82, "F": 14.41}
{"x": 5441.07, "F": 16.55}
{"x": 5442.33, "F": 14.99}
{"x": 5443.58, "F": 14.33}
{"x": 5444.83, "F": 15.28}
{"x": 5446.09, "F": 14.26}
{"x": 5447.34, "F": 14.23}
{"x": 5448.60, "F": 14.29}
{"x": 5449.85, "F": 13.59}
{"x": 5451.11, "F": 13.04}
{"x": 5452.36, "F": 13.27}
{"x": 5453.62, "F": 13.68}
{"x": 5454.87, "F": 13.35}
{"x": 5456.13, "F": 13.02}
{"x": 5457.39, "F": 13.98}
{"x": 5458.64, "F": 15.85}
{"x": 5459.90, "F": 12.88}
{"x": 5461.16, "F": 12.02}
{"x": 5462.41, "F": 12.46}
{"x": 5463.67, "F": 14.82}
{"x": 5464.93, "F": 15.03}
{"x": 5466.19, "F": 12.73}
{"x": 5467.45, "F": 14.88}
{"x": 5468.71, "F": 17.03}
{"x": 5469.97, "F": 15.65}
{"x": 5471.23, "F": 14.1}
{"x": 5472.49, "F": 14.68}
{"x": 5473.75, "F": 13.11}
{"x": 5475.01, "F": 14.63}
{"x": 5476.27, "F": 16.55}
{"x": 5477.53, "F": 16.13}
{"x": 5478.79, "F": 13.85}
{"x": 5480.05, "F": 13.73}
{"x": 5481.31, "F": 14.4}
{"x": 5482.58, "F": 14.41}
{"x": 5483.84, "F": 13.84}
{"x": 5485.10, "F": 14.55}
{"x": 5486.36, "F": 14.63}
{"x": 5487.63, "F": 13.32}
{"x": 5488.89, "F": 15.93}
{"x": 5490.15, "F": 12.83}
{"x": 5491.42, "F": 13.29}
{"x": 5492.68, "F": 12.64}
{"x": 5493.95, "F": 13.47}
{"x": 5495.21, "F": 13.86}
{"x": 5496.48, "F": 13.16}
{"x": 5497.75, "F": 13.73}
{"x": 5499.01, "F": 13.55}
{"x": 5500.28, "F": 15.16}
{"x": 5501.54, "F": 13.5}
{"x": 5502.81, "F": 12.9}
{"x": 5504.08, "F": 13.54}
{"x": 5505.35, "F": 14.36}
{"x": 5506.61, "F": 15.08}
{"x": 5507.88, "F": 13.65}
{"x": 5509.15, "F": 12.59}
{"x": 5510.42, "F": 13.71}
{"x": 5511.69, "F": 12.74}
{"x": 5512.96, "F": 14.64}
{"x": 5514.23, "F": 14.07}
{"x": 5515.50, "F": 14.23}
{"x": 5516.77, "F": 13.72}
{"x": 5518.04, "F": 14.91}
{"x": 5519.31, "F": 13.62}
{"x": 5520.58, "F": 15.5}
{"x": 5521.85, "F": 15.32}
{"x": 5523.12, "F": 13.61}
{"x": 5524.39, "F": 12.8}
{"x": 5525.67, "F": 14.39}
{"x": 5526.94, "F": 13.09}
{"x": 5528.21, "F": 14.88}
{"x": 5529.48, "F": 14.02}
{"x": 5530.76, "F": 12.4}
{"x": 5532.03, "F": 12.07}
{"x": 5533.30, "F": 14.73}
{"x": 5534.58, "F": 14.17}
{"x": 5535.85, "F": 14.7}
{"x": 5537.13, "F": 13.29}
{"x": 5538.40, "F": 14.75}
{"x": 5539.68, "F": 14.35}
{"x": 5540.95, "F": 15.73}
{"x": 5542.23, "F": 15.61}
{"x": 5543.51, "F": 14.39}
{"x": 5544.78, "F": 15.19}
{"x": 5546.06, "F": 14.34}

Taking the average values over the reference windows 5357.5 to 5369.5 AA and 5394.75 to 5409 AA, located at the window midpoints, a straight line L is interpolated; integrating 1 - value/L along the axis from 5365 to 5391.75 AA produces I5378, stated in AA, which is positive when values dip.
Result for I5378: 1.0 AA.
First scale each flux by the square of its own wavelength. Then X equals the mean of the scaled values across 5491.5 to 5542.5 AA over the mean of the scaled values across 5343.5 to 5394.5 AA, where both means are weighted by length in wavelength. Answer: 1.02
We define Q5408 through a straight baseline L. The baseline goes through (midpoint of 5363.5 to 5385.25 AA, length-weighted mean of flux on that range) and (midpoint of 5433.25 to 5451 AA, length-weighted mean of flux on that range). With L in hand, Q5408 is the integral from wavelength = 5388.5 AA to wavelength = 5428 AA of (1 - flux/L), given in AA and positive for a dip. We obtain 0.5 AA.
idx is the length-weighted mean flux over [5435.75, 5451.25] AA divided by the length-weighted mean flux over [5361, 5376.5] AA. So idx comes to 1.0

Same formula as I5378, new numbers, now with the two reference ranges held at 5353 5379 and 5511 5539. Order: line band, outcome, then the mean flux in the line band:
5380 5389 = 0.43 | 14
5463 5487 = -0.73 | 14.7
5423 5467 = 1.08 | 14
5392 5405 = 0.51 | 14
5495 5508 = 0.21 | 13.9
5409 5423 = -0.22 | 14.8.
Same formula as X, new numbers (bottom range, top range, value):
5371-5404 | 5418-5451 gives 1.04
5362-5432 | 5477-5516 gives 1.01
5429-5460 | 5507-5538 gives 1.01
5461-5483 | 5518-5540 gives 0.99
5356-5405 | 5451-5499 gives 1.02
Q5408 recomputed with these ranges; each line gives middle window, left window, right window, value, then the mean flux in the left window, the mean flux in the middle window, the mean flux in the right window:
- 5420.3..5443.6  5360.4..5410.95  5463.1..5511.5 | -0.3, 14.1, 14.3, 14.2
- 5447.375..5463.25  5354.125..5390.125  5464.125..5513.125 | 0.8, 14.5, 13.5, 14.1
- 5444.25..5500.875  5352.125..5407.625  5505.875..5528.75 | 0.1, 14.3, 14.1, 14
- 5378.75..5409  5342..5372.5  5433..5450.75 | 1.2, 14.6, 13.9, 14.4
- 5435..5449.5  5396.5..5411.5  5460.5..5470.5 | -0.4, 13.9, 14.6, 14.3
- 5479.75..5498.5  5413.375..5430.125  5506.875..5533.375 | 0.3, 14.7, 13.9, 13.8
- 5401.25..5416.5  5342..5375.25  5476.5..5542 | 0.4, 14.6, 14.1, 14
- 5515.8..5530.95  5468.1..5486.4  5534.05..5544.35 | 0.6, 14.8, 14.1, 14.6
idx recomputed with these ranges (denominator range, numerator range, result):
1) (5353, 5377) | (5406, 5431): 0.97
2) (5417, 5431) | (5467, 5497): 0.99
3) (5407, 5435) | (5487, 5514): 0.95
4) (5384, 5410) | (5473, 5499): 1.02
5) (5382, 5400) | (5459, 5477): 1.03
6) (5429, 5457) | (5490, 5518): 0.97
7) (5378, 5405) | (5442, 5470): 1.01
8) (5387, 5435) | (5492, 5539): 0.98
